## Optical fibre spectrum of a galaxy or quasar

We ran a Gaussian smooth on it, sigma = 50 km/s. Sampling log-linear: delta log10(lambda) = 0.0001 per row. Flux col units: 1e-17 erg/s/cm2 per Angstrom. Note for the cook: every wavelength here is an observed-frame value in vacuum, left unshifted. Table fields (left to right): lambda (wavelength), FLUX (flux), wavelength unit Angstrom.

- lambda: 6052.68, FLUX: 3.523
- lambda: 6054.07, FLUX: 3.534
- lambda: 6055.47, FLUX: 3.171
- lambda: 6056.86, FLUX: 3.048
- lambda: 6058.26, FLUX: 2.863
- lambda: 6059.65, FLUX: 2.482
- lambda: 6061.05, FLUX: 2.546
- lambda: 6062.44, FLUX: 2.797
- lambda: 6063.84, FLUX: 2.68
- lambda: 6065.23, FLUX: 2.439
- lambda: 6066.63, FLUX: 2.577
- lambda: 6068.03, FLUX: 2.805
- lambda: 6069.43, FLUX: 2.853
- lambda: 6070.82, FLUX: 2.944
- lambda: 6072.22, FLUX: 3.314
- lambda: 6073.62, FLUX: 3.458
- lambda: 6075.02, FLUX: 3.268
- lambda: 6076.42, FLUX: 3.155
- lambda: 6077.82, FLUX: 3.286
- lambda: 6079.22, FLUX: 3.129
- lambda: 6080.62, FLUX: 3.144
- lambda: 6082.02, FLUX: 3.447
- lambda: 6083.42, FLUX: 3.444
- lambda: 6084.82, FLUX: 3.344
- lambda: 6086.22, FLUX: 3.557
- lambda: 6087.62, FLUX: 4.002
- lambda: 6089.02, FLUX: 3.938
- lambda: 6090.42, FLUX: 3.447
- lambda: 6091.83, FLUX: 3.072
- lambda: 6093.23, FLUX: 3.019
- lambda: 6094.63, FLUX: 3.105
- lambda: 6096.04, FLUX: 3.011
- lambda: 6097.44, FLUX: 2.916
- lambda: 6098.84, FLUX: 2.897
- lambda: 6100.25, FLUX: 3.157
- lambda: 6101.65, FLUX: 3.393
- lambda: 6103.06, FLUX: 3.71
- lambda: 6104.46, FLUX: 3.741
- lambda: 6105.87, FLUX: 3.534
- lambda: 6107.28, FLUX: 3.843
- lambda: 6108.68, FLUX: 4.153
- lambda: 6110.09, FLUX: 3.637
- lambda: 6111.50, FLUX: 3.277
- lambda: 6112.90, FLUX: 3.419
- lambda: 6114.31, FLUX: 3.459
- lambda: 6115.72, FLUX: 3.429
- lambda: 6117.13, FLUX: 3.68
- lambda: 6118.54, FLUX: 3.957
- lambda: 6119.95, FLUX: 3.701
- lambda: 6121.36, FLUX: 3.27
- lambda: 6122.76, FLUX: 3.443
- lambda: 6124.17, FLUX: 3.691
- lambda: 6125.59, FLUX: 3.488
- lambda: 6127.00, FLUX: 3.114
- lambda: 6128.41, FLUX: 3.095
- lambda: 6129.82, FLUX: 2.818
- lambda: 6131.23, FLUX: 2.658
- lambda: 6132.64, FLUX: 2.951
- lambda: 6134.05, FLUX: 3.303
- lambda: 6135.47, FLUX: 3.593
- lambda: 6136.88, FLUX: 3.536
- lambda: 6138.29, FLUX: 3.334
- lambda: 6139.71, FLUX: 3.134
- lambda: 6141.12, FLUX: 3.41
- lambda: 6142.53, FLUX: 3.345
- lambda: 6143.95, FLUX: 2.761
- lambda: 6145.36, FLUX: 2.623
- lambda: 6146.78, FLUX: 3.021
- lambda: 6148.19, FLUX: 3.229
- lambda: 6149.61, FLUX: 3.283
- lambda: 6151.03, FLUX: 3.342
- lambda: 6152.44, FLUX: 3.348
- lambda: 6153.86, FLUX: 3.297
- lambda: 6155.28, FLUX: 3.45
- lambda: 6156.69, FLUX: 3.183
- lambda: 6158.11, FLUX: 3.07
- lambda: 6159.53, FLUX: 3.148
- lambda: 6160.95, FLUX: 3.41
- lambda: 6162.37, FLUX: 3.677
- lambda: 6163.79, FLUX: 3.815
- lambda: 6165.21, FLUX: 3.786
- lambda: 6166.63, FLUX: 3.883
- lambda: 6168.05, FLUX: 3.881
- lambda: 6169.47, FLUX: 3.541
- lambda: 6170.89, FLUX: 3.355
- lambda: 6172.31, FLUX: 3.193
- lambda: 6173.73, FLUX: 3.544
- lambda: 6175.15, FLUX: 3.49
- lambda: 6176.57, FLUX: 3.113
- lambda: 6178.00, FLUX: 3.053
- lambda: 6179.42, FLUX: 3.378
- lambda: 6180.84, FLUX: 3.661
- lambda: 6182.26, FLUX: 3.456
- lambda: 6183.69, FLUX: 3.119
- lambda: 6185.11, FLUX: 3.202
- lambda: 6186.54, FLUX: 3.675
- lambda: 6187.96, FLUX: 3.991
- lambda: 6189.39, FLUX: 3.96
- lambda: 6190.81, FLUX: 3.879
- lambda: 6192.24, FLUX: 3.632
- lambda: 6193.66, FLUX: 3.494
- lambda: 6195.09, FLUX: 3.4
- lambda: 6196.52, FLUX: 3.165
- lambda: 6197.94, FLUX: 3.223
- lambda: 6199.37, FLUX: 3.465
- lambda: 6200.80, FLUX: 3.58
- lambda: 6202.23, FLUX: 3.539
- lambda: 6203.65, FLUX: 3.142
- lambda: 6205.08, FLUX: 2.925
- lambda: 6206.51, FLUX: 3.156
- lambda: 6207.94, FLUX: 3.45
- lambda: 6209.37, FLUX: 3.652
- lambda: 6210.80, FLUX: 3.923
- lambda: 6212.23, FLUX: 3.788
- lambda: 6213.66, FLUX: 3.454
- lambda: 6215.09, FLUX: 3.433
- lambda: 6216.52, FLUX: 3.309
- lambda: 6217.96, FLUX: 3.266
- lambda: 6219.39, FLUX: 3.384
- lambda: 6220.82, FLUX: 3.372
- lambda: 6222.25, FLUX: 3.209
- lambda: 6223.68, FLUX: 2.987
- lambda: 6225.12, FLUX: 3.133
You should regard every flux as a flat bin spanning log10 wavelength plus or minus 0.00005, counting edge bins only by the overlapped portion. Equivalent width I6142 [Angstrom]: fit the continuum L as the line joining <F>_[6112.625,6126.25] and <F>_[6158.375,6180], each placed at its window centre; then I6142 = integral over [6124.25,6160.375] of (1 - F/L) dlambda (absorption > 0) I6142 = 3.4 Angstrom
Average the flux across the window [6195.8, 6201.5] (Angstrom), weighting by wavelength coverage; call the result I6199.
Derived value 3.36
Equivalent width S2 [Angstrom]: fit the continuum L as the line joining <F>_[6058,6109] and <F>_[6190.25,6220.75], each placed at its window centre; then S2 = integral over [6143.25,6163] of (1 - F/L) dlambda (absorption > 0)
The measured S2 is 0.8 Angstrom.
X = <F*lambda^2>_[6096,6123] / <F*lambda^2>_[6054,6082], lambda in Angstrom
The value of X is 1.2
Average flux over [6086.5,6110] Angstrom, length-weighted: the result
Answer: 3.44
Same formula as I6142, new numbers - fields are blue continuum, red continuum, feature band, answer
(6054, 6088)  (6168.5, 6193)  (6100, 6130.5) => -2.5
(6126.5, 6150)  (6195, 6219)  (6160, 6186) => -1.7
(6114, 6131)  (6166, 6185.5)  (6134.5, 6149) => 0.9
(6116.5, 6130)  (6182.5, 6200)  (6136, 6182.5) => 1.7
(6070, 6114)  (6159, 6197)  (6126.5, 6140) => 1.1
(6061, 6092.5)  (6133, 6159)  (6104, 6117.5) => -1.7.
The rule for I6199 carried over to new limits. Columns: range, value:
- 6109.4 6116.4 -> 3.44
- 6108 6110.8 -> 3.88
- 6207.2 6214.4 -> 3.65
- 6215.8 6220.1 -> 3.32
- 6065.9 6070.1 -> 2.74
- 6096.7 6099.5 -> 2.92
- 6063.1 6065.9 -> 2.57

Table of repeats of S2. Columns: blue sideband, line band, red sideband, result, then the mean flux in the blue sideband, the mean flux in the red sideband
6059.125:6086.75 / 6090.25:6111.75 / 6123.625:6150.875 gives -1.89 Angstrom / 3.03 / 3.18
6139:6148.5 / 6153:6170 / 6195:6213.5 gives -1.80 Angstrom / 3.07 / 3.42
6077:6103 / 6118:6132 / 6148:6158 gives -0.07 Angstrom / 3.3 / 3.29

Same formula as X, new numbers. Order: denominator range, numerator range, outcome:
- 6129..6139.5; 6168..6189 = 1.10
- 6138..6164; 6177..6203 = 1.09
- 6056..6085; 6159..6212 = 1.21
